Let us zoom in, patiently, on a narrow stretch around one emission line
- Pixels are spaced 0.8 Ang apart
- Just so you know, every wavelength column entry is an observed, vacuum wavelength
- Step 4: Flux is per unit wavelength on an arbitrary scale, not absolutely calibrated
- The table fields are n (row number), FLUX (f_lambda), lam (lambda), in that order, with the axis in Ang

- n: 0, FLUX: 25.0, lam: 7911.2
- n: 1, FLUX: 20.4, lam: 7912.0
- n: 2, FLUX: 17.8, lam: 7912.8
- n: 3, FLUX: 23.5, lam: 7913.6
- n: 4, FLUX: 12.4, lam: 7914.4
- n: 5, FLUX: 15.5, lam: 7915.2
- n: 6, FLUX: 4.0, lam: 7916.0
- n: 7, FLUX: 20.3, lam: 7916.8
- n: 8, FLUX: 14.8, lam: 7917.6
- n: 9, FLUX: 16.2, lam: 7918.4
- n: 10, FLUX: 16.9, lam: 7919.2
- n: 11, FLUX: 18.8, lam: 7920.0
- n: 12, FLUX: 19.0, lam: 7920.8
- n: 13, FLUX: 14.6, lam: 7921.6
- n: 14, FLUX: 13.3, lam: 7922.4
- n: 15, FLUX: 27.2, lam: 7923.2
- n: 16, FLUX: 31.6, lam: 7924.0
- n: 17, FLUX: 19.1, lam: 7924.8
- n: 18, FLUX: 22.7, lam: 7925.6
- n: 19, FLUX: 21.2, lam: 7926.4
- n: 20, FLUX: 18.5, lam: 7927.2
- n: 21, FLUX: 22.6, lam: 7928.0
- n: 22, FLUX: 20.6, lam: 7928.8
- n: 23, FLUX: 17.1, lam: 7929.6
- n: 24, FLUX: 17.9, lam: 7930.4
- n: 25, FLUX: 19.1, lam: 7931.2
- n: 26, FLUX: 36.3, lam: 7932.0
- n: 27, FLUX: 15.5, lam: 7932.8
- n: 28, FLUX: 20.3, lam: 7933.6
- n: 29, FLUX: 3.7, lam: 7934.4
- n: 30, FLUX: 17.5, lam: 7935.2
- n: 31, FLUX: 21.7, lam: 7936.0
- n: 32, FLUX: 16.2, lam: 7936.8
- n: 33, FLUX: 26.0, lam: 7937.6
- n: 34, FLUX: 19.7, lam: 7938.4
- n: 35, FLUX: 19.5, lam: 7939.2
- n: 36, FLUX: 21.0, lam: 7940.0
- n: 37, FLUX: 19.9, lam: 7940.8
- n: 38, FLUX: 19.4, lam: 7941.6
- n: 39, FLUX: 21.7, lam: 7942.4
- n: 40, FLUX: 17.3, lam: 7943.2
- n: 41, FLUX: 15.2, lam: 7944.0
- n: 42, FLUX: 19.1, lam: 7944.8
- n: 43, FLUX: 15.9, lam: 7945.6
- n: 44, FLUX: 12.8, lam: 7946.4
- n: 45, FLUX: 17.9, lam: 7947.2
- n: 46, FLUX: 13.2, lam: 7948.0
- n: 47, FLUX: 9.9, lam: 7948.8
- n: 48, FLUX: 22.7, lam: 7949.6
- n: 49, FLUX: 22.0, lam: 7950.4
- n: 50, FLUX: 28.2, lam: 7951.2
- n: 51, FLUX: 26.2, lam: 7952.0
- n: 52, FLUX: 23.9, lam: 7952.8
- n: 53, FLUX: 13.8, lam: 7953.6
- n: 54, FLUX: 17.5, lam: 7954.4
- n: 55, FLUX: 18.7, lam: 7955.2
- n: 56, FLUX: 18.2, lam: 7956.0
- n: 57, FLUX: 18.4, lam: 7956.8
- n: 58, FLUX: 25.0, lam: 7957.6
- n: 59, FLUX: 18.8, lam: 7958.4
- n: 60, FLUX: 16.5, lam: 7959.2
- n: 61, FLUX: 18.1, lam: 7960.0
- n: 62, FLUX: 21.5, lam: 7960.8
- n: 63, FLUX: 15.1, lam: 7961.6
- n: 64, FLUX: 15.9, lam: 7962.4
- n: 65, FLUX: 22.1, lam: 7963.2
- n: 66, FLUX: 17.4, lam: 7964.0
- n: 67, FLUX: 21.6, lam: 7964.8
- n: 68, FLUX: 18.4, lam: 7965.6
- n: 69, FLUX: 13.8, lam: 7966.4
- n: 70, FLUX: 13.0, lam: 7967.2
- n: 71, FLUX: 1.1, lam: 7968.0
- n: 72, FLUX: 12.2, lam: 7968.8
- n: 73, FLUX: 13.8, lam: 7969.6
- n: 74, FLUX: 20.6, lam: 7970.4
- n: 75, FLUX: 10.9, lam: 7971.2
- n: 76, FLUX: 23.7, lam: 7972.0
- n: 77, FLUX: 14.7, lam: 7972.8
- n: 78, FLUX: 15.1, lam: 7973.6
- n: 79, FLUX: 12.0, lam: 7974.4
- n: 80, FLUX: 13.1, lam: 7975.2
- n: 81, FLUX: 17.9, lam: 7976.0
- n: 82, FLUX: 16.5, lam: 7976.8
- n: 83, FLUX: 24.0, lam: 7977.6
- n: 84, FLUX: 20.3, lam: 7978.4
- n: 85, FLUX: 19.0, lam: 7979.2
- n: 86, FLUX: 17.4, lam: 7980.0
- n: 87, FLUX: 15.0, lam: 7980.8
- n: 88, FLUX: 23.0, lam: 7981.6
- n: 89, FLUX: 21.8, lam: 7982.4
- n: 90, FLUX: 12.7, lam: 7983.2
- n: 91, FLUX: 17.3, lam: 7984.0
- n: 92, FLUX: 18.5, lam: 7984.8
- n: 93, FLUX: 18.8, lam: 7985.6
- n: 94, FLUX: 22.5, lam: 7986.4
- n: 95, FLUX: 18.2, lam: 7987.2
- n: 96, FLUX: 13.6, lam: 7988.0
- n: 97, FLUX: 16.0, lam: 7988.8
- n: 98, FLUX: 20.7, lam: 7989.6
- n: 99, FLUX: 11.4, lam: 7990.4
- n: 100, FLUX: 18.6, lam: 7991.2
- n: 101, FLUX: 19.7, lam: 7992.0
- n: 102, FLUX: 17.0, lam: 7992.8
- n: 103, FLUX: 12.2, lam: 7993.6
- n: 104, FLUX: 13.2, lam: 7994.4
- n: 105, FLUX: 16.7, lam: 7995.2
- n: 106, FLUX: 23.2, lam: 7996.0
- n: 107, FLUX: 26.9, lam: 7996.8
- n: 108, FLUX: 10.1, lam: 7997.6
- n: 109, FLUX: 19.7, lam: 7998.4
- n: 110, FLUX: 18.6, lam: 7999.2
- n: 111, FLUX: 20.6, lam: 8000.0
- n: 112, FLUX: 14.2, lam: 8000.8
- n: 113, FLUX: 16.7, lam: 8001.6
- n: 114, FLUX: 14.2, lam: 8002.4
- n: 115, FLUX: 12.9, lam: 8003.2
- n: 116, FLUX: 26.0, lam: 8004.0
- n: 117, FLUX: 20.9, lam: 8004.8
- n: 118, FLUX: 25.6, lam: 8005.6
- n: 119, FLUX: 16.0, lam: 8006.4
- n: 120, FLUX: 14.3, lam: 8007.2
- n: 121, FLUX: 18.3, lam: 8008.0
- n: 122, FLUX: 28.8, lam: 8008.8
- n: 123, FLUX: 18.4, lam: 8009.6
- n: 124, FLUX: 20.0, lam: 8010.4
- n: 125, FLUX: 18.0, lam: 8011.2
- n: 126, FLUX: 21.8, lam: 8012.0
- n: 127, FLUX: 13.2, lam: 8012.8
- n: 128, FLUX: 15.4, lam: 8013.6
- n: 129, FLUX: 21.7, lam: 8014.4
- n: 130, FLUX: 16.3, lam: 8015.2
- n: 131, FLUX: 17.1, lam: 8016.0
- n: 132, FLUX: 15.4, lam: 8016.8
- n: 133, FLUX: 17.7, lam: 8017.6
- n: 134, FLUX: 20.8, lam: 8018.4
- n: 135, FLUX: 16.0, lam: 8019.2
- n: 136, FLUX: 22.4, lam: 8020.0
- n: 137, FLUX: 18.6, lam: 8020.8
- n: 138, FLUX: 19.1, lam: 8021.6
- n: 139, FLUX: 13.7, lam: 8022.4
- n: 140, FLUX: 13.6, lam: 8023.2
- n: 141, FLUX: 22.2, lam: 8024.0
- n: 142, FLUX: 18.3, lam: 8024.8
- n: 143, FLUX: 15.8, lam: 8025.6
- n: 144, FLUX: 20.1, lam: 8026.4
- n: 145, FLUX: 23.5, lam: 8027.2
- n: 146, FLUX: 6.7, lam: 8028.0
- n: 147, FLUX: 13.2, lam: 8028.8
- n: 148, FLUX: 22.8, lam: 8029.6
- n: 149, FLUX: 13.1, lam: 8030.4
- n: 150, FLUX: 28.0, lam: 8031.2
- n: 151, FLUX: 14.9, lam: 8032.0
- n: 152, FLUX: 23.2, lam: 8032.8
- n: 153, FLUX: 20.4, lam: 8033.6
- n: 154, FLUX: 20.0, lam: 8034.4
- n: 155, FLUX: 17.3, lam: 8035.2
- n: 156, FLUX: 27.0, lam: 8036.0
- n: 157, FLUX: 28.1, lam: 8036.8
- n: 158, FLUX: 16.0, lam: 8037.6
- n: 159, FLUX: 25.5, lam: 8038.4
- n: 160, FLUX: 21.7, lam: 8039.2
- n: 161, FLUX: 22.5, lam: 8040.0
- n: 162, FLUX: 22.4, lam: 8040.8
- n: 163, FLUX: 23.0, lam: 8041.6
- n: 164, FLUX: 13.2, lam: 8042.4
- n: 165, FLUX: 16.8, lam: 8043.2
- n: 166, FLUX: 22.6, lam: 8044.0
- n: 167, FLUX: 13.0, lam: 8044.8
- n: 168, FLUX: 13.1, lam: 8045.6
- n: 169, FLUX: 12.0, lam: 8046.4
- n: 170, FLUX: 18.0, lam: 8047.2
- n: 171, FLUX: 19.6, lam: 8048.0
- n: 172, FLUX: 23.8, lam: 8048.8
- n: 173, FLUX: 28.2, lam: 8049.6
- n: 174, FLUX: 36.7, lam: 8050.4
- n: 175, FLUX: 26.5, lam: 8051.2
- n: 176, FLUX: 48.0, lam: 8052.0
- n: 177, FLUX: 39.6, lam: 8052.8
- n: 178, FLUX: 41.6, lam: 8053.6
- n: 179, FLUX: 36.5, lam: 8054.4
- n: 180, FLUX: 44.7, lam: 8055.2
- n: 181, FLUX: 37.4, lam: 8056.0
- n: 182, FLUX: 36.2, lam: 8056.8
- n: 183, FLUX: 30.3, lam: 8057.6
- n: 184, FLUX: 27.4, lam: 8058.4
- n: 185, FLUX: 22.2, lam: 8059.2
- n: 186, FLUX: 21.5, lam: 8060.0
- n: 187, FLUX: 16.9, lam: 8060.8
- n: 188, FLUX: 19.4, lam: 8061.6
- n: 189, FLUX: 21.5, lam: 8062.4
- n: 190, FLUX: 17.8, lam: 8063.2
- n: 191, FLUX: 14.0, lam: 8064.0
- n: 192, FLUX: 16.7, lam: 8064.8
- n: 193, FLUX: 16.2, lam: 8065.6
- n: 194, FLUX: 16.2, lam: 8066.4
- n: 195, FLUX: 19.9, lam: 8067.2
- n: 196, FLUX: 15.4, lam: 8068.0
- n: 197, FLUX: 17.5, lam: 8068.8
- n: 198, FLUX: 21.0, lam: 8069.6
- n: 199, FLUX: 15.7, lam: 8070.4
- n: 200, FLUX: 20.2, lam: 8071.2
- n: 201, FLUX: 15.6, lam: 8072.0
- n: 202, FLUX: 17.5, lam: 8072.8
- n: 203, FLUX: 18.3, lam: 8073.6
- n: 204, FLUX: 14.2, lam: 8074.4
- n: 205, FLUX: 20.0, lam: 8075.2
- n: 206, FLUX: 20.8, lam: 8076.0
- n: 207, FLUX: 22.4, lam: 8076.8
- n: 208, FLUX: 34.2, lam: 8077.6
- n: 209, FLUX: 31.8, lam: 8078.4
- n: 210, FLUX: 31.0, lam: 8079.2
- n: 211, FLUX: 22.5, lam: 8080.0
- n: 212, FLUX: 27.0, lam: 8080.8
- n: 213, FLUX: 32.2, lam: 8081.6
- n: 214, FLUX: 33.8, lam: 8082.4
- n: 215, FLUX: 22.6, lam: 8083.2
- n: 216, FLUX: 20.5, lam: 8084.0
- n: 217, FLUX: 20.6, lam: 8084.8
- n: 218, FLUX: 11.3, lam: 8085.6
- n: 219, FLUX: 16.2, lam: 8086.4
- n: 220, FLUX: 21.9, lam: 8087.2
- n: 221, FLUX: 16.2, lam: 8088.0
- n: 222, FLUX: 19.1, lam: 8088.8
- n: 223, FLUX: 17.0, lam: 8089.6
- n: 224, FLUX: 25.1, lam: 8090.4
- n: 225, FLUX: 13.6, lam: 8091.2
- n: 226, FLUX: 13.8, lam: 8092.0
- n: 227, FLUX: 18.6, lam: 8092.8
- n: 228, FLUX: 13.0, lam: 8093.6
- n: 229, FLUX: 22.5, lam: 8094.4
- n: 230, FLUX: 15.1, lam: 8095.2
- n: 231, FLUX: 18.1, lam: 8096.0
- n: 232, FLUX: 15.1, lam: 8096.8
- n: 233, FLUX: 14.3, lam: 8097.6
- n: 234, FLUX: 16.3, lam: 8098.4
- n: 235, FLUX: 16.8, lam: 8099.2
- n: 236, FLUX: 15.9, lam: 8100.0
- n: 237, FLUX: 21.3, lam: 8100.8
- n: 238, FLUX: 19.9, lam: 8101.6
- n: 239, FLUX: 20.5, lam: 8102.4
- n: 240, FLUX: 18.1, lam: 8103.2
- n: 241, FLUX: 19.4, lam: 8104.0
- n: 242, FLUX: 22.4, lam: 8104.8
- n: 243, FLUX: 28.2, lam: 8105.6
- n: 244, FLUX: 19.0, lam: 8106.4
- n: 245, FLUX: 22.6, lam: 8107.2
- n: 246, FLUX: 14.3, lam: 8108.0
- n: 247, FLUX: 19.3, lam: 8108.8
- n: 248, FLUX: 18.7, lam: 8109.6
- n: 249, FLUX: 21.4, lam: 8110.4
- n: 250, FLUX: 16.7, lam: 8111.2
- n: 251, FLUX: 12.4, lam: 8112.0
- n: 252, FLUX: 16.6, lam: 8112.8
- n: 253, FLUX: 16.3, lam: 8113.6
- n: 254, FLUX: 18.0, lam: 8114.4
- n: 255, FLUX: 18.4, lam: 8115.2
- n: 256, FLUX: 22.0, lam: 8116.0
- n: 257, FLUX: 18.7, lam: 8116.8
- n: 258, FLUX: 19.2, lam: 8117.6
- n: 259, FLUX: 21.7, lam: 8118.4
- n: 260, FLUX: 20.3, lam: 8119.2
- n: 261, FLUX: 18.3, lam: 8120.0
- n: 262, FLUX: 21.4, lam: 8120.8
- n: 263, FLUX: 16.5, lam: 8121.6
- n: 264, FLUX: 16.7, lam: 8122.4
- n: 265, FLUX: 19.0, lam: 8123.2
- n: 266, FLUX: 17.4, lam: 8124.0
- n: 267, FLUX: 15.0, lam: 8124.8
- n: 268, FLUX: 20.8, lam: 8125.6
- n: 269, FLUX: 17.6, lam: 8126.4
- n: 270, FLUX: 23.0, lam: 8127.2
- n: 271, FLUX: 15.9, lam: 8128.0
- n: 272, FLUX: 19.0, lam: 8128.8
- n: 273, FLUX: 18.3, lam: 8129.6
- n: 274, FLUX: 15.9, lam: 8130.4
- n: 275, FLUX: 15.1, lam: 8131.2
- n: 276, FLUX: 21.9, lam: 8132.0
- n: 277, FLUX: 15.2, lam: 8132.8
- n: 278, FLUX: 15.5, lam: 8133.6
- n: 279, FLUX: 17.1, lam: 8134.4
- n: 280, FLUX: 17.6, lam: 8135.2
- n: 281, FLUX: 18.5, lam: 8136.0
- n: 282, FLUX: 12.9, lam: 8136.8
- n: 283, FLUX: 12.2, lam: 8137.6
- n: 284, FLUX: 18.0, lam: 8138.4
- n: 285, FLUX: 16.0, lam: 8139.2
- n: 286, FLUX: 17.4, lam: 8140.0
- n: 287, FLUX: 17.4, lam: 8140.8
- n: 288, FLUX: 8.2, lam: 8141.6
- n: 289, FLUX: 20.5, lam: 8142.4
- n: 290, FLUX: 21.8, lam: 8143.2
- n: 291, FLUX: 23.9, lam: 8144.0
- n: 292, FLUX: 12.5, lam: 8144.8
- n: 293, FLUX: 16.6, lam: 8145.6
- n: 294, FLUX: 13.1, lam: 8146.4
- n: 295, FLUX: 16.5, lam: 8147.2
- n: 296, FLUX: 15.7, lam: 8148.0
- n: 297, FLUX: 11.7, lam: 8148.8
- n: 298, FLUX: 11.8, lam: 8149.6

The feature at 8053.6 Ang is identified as H-alpha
